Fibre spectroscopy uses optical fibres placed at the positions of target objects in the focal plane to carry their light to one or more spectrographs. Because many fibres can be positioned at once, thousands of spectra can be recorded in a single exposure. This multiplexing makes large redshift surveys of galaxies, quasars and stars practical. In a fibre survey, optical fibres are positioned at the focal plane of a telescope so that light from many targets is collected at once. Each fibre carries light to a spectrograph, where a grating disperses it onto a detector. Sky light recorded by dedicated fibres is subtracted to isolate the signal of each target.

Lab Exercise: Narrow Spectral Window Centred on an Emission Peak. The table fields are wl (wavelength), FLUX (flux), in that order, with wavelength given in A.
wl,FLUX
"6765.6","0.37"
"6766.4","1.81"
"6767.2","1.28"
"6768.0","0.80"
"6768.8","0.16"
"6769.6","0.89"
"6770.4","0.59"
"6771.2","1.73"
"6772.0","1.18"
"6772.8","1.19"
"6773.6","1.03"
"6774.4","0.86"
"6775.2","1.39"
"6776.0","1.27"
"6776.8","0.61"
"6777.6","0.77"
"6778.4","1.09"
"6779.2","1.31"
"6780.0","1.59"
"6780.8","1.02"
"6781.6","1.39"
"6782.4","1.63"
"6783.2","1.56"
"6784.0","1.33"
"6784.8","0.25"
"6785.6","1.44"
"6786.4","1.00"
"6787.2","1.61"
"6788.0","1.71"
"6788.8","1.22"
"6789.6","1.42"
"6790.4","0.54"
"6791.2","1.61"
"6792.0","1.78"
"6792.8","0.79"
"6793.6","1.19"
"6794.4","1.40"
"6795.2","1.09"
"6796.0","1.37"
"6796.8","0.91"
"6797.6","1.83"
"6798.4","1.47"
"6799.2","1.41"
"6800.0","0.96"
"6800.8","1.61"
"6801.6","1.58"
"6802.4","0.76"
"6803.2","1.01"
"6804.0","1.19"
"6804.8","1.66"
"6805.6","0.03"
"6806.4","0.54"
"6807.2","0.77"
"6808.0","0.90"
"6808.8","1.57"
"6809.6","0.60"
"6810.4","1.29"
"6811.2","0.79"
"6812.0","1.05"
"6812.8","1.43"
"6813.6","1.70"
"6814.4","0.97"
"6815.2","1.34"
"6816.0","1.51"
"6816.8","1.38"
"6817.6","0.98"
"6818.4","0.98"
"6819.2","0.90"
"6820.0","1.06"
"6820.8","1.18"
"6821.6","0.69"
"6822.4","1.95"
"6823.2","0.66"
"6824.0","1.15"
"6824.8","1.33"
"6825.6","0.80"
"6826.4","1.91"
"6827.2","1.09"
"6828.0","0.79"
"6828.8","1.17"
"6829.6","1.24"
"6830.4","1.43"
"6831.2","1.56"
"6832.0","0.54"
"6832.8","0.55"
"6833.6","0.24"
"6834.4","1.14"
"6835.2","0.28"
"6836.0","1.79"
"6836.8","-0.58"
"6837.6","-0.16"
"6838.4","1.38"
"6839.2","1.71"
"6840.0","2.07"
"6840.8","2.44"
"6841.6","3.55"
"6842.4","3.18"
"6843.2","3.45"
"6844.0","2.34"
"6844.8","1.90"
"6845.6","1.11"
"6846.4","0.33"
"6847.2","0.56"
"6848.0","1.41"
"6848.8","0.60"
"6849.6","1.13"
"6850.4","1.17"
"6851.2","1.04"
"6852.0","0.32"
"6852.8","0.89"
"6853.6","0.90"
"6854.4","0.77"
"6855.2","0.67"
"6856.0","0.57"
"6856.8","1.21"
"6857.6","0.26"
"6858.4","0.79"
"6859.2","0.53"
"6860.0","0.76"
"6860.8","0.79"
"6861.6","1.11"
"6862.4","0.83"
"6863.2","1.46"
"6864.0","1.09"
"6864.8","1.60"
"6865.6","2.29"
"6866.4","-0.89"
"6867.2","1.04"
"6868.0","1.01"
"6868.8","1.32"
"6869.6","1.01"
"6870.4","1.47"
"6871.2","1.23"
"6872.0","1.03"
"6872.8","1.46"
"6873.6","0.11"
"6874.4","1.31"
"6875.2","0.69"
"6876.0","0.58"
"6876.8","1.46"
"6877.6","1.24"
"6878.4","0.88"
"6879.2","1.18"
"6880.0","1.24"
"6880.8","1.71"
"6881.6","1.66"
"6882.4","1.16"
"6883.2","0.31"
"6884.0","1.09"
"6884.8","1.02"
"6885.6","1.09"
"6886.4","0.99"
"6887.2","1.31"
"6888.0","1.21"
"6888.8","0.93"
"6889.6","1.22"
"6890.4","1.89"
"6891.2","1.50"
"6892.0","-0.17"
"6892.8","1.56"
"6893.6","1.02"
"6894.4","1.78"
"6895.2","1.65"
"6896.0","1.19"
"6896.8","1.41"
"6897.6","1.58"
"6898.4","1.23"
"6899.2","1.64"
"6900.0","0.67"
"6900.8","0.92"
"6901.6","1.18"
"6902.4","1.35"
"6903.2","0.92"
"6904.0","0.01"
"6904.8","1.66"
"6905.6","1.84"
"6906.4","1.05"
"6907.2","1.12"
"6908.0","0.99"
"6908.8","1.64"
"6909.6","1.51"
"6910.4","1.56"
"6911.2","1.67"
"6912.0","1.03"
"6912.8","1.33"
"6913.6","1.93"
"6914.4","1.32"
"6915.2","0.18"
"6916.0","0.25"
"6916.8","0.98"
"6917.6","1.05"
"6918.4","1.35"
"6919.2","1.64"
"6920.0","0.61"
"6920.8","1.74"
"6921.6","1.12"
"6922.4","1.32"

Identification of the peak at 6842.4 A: H-beta 4861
